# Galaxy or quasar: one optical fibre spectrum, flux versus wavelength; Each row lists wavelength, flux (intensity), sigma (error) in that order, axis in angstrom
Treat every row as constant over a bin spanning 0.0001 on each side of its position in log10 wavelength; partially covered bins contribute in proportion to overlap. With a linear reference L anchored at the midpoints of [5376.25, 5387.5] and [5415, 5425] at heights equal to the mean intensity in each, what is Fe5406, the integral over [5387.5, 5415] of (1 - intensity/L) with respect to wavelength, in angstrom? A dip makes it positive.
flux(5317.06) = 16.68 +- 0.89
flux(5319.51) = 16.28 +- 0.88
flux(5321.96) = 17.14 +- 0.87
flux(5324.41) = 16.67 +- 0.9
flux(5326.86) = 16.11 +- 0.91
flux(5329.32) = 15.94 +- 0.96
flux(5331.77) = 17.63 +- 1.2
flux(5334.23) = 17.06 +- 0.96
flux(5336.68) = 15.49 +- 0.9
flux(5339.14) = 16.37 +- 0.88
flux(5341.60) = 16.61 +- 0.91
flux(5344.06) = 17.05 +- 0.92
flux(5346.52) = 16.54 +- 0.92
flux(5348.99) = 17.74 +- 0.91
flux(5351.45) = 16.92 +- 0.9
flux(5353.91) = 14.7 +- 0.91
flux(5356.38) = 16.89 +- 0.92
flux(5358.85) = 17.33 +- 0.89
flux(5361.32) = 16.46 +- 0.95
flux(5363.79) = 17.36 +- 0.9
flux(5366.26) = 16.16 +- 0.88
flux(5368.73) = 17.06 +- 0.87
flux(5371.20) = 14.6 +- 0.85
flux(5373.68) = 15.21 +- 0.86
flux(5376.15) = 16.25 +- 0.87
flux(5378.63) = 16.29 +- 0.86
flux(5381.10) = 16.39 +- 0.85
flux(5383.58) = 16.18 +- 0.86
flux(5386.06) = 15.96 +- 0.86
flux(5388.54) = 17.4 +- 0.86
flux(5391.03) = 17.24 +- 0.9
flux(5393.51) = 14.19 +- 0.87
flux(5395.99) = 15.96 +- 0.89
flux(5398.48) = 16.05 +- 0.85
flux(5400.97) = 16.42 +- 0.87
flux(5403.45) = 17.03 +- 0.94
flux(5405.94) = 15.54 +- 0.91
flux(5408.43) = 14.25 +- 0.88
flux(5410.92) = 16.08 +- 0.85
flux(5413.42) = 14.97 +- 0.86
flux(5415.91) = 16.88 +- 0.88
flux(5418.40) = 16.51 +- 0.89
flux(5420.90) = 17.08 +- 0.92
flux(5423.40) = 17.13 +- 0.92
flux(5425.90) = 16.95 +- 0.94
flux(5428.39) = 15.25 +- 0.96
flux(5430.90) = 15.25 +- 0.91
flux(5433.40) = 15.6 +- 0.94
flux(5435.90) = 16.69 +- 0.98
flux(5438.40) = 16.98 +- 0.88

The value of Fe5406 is 1.07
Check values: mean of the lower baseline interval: 16.2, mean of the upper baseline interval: 16.9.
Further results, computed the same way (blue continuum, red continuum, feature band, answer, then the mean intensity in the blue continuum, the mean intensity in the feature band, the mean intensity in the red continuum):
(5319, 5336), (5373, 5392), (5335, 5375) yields 0.3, 16.7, 16.4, 16.4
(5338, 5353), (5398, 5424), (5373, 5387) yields 0.3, 16.8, 16.1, 16.2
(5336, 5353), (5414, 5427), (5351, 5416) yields 2.4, 16.7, 16.1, 16.8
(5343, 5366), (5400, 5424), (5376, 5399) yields 0.3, 16.7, 16.2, 16.2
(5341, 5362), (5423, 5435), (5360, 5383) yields 0.4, 16.7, 16.2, 16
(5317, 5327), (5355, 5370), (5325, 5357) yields 0.4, 16.6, 16.5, 16.8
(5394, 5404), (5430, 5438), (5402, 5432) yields 0.0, 16.2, 16.1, 16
